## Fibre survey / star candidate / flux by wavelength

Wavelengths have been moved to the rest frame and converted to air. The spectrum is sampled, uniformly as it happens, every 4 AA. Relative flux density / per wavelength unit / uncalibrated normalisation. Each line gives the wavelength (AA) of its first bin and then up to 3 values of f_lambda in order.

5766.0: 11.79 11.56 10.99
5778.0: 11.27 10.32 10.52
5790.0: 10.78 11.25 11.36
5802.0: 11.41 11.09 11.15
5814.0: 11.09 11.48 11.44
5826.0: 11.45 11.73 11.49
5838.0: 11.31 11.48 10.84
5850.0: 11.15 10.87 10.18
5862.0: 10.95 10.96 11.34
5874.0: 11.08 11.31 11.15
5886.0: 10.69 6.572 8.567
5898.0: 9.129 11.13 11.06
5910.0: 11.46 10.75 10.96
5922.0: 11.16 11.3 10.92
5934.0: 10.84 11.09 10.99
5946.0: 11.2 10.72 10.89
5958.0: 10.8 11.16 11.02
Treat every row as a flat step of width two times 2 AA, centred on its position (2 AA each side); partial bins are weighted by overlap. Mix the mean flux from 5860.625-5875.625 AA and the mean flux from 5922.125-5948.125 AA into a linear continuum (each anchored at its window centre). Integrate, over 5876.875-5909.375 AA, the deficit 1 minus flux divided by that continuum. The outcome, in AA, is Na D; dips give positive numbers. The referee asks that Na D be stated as 3.2 AA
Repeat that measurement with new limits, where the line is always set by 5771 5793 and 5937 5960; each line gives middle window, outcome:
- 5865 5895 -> 1.8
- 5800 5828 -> -1.2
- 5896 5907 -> 0.5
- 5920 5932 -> -0.2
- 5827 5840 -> -0.8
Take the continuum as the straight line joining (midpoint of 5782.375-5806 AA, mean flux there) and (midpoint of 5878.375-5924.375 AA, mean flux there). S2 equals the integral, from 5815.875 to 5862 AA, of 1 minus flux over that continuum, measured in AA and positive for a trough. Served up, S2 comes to -2.14 AA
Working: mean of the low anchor 11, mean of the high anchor 10.3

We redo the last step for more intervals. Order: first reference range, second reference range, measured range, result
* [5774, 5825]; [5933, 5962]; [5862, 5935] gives 2.77 AA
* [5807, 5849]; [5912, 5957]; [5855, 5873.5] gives 0.56 AA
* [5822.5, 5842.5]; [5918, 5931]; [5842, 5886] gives 1.43 AA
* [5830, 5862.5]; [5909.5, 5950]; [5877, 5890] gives 0.85 AA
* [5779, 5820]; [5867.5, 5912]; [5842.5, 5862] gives -0.38 AA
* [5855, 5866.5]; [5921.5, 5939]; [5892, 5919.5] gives 1.25 AA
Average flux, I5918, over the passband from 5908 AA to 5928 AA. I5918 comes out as 11.1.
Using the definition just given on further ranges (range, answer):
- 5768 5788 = 10.9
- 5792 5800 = 11.3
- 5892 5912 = 10.3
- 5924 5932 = 11.1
